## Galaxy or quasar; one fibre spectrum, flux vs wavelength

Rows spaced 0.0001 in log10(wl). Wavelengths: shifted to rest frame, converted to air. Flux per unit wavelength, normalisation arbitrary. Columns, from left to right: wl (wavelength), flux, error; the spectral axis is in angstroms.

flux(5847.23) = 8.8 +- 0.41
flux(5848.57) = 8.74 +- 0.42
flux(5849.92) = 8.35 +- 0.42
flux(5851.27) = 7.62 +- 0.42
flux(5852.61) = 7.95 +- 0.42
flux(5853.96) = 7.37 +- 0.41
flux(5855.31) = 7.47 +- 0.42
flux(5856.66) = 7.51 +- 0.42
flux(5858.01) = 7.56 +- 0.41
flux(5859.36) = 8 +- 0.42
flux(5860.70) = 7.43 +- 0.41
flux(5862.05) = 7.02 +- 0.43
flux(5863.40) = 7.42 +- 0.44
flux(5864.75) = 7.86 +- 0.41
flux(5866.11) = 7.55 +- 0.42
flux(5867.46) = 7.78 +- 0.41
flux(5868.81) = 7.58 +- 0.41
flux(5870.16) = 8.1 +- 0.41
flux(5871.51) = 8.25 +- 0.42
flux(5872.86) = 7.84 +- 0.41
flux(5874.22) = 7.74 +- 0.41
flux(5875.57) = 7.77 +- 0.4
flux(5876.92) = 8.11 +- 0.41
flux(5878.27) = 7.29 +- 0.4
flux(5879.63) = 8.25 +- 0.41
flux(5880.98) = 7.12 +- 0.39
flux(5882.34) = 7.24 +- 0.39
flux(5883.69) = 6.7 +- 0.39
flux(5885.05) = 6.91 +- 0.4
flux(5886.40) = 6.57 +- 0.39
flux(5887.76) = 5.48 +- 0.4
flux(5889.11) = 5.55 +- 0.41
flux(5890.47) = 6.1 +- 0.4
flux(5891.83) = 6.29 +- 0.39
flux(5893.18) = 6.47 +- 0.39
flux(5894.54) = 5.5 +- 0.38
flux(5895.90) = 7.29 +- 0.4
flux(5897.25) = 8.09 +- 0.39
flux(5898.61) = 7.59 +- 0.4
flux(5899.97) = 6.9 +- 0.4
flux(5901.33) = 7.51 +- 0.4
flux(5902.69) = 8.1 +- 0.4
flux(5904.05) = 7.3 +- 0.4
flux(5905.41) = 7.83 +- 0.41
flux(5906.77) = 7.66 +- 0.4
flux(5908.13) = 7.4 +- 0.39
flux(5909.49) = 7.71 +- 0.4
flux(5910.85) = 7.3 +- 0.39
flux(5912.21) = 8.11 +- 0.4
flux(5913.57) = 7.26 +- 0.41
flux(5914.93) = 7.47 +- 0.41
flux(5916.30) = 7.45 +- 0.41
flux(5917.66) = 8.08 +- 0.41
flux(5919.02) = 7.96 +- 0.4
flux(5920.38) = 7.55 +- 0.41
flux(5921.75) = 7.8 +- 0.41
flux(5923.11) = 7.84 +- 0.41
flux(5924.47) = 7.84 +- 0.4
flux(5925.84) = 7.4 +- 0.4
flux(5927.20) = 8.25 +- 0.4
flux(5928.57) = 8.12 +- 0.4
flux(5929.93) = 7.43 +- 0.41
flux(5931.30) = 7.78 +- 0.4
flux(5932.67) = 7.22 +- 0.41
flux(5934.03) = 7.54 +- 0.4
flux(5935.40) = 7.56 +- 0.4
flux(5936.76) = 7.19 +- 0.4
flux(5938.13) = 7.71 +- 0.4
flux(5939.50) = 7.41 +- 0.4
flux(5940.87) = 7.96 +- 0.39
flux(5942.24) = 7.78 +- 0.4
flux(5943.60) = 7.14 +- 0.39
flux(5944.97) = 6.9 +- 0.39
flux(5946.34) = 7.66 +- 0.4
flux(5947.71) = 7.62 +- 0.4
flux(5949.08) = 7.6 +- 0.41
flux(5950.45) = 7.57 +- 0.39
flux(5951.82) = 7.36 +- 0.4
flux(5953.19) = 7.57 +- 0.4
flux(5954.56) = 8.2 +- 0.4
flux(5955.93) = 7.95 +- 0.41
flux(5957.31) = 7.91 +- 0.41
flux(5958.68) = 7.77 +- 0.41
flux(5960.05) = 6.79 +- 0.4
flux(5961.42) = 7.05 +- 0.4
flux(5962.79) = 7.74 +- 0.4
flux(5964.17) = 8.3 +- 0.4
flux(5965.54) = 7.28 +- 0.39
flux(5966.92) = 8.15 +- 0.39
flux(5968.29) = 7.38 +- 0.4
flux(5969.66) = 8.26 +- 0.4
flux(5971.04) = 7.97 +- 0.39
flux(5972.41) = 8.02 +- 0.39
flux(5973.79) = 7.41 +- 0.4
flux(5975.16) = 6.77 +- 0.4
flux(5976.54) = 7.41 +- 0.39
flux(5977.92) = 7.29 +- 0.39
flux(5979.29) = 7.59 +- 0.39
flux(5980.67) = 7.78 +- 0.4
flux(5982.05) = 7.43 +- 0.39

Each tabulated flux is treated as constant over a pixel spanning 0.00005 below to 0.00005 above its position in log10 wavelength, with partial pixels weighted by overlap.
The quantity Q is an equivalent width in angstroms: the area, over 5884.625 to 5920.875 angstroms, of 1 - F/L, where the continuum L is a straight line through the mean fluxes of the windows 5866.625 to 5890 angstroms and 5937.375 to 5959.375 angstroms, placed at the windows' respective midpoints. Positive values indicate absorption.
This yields 1.2 angstroms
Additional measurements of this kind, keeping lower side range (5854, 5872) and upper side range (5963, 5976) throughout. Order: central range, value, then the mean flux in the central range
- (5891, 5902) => 1.04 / 6.94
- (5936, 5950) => 0.37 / 7.5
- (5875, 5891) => 1.52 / 6.93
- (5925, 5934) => 0.00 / 7.69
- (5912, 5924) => -0.05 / 7.71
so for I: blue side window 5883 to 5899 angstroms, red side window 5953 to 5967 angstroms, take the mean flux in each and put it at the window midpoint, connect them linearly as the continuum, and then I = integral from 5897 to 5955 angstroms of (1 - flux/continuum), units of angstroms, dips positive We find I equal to -4.19 angstroms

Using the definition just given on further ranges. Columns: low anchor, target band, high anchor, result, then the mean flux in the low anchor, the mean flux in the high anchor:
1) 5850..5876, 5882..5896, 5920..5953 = 2.5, 7.69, 7.59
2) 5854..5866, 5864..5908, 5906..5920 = 1.9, 7.52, 7.64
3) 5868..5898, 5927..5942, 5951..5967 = -0.3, 7.11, 7.65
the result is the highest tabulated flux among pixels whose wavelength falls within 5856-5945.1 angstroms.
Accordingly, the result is 8.25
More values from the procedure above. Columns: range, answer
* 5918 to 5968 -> 8.3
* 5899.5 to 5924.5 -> 8.11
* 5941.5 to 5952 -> 7.78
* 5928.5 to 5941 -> 8.12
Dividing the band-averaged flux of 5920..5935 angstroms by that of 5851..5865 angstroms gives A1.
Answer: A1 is 1.02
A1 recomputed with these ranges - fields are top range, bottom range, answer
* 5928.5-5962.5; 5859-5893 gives 1.04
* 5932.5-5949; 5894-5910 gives 1.01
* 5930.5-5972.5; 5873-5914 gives 1.06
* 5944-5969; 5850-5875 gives 0.99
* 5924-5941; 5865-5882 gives 0.98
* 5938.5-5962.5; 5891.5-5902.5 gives 1.07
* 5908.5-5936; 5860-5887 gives 1.02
